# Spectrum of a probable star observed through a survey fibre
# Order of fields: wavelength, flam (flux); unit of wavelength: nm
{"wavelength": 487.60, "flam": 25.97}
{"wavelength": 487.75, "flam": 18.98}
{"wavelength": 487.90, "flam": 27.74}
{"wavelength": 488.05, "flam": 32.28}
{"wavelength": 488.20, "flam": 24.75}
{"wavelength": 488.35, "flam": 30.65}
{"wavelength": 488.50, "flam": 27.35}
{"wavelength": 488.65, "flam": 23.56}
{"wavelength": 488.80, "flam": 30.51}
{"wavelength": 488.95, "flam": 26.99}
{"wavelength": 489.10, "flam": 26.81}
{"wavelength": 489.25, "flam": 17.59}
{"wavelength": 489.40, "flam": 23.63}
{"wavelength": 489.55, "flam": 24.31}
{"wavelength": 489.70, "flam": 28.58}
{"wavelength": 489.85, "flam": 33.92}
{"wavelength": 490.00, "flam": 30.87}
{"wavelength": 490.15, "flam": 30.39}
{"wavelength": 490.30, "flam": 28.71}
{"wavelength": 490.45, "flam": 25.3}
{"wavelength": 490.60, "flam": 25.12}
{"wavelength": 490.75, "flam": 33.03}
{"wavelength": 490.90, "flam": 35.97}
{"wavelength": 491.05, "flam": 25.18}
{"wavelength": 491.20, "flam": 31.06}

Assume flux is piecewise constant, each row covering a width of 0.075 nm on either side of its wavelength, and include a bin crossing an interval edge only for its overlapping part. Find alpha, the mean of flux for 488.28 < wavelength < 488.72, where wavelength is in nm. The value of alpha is 27.2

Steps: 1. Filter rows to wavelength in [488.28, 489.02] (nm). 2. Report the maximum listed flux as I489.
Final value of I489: 30.65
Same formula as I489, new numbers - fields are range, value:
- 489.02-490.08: 33.92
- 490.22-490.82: 33.03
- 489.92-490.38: 30.87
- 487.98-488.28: 32.28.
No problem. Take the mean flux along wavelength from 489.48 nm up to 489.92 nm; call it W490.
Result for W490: 28.9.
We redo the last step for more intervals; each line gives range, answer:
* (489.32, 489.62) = 23.9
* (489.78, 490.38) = 30.9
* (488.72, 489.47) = 25.1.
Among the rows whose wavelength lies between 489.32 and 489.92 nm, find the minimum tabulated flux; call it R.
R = 23.63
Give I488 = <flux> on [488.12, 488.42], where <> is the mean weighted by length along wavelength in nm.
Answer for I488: 27.7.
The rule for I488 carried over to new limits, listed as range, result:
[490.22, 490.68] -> 26.5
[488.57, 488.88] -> 27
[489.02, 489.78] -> 24.3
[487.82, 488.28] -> 28.2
